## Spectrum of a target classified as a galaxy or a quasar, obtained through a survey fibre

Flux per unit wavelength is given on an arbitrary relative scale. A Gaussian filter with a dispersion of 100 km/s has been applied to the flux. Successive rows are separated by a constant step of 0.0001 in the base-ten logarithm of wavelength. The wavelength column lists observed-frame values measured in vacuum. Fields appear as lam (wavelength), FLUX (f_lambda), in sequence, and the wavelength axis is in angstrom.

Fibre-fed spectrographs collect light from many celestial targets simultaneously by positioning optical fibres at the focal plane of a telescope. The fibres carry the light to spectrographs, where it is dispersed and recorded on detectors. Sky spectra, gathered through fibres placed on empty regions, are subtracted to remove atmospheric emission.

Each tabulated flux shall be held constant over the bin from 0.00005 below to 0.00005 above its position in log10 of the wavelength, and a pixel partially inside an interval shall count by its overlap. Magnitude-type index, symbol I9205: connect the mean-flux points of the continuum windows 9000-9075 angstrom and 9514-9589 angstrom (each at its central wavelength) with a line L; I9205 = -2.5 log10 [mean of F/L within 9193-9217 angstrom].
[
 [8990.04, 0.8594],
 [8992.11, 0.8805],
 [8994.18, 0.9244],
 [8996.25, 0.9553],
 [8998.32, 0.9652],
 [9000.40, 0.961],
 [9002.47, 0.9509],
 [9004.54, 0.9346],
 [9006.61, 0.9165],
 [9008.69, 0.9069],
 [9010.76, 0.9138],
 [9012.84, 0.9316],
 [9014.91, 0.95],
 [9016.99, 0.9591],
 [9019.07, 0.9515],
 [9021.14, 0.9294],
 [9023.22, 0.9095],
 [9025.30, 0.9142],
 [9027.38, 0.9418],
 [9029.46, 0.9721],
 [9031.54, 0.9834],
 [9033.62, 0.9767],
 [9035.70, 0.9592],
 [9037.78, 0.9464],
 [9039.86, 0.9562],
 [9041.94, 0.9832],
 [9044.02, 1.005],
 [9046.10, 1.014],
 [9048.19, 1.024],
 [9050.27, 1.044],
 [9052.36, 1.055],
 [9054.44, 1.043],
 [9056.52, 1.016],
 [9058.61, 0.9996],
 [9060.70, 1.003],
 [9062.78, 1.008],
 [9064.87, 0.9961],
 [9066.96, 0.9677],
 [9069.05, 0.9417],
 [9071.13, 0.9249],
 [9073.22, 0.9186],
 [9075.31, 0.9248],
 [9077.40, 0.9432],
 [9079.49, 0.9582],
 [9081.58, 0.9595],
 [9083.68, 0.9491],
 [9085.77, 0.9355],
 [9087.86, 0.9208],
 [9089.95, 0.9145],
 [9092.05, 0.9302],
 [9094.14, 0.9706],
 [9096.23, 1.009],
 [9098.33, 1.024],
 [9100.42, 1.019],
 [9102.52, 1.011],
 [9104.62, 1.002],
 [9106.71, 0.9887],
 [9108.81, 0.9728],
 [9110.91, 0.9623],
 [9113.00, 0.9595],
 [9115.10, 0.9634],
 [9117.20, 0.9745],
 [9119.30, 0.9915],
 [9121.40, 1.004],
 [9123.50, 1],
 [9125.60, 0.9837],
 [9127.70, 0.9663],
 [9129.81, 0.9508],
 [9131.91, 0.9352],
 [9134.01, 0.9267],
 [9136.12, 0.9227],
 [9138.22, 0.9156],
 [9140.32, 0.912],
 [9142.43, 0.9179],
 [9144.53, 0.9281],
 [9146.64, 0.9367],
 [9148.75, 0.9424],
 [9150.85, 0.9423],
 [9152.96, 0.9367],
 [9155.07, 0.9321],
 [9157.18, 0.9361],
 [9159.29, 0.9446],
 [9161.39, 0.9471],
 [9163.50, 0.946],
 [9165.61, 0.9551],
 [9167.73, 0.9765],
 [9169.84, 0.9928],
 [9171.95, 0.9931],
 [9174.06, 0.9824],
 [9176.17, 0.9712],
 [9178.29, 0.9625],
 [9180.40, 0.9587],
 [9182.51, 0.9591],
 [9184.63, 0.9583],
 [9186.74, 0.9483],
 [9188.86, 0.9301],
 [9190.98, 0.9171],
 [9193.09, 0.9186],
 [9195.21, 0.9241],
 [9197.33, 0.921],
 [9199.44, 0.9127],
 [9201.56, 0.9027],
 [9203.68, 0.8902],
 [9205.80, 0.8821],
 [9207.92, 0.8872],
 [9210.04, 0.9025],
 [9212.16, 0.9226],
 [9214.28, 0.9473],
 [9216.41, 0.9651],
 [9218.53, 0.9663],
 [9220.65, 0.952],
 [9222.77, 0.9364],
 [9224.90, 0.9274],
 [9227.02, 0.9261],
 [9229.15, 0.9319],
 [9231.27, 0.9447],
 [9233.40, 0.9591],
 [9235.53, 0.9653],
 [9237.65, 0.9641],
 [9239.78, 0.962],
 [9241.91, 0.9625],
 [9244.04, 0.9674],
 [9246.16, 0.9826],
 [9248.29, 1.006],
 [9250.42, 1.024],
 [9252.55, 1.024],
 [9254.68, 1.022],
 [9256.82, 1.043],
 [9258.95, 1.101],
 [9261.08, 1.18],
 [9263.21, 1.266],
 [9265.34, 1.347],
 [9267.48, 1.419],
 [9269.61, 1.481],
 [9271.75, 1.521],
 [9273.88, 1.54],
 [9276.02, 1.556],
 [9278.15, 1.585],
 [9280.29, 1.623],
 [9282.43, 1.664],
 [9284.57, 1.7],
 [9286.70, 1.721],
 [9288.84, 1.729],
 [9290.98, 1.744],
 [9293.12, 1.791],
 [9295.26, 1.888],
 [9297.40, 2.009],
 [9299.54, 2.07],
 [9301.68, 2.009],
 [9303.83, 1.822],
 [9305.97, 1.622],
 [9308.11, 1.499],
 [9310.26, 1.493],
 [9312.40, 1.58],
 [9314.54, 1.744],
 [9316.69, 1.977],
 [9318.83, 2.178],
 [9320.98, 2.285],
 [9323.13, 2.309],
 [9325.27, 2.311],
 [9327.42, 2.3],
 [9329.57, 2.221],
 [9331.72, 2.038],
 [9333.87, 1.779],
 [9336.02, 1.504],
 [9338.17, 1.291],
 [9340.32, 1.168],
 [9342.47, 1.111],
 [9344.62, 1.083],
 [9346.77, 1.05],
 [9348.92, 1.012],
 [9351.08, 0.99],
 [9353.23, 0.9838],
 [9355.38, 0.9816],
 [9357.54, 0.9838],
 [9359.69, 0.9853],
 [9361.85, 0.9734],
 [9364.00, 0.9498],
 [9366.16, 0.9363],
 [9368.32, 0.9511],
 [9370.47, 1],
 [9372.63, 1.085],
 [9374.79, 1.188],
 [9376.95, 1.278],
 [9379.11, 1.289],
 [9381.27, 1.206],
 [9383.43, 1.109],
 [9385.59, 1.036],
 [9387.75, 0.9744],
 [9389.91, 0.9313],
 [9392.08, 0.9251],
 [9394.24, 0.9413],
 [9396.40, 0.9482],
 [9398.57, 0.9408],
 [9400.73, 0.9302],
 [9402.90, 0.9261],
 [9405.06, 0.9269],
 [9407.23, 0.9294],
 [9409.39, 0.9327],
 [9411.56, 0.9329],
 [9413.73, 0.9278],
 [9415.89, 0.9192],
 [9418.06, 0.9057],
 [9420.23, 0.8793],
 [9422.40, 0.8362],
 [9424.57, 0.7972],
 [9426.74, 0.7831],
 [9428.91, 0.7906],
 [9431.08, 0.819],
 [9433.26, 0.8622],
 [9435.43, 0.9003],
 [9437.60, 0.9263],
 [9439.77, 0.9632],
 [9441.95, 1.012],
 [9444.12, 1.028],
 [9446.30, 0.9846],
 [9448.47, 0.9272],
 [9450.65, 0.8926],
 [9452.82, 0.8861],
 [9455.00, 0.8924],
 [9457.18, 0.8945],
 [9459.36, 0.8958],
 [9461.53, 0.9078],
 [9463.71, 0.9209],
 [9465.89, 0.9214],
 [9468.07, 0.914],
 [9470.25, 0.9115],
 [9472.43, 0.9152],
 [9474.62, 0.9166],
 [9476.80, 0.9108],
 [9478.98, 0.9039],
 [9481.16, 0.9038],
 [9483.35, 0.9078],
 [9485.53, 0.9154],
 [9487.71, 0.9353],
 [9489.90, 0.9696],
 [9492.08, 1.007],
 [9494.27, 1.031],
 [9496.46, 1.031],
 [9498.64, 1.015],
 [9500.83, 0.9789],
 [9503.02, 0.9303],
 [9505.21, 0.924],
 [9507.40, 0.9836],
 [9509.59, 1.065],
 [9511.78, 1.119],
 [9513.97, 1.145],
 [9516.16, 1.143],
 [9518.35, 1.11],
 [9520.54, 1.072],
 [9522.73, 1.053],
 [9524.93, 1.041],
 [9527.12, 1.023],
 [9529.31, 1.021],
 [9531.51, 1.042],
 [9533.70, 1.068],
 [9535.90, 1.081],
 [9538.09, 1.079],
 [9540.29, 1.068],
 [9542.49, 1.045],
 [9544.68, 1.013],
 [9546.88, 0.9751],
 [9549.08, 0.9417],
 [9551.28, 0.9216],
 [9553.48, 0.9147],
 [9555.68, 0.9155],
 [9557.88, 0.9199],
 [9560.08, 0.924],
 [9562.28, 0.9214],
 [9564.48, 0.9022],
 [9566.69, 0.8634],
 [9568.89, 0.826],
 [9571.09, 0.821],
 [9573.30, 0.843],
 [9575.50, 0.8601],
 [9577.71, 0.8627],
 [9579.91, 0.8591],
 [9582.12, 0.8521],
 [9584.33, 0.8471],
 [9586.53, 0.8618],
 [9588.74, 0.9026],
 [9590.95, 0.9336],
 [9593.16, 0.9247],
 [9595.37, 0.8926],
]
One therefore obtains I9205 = 0.06 mag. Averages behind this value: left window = 0.967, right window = 0.962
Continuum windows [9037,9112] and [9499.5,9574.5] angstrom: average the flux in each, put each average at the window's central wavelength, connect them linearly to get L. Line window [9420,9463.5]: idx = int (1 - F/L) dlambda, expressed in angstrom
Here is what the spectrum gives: 4.1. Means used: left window 0.979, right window 0.991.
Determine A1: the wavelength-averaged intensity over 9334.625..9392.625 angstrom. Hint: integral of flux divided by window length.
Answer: 1.08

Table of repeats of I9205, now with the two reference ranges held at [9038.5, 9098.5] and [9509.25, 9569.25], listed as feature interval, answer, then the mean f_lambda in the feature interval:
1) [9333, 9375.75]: -0.104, 1.1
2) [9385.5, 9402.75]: 0.058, 0.947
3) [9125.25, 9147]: 0.053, 0.934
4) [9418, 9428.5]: 0.203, 0.831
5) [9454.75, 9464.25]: 0.115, 0.902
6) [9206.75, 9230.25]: 0.061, 0.933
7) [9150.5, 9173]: 0.031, 0.955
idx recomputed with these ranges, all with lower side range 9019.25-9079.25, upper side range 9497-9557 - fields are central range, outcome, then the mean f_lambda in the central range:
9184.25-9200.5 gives 1.0 angstrom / 0.928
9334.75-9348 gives -2.7 angstrom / 1.21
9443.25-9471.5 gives 2.7 angstrom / 0.92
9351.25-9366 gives 0.5 angstrom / 0.975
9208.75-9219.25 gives 0.6 angstrom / 0.939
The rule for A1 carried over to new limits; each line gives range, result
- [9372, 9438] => 0.96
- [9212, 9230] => 0.942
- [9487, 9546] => 1.04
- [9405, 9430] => 0.878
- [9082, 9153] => 0.96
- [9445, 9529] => 0.972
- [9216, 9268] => 1.03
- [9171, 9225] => 0.936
